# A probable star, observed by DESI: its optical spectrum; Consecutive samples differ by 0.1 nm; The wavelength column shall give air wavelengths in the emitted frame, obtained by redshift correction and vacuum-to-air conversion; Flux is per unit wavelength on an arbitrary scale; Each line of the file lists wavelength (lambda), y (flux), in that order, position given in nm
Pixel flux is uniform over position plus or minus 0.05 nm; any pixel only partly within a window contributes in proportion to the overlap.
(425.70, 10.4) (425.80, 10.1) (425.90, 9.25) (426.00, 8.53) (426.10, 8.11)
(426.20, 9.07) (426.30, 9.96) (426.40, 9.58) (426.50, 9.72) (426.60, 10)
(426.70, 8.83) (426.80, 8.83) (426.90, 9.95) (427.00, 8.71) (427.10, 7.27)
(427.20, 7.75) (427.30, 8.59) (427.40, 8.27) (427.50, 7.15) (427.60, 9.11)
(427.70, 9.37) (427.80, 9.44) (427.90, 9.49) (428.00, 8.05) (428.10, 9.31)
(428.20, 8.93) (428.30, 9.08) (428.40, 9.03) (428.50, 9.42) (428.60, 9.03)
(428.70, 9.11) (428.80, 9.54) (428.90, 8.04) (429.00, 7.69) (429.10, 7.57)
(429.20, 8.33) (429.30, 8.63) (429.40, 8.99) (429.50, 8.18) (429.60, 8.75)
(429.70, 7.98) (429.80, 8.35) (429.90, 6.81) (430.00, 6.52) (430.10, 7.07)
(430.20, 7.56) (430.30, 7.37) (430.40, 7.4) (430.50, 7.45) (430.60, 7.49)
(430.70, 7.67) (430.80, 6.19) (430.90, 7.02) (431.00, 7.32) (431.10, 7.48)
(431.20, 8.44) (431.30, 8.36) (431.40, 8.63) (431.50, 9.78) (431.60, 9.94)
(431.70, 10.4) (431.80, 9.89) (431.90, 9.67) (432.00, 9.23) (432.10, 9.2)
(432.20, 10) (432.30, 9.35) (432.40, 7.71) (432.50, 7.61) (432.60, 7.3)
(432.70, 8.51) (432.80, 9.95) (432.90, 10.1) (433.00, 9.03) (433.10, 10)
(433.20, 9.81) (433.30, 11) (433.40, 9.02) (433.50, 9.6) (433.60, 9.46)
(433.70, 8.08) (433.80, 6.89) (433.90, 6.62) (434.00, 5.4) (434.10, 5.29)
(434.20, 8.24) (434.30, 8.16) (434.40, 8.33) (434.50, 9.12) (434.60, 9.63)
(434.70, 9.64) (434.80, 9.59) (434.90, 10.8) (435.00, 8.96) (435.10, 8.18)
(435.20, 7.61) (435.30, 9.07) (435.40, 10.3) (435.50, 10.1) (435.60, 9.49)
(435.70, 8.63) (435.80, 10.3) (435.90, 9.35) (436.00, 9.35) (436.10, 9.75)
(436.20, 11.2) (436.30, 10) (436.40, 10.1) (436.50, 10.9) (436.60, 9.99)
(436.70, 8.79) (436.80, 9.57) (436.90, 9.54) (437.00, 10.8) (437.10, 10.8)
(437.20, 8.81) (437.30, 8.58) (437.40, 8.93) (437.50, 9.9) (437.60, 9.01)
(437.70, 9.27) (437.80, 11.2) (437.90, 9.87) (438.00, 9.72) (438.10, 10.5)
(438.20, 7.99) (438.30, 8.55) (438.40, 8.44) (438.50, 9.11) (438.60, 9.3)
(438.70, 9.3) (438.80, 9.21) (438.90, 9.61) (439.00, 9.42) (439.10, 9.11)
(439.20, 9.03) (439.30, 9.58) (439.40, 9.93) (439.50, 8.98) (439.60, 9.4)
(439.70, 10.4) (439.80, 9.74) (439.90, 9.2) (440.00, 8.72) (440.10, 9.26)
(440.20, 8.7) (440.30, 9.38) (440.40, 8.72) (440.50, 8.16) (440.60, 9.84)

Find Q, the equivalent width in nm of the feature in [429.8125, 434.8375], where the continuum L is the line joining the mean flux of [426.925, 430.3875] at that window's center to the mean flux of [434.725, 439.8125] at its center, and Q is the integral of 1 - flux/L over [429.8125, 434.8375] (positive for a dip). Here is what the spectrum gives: 0.263 nm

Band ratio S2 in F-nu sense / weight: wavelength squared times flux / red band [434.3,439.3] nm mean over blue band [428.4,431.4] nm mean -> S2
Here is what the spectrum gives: 1.23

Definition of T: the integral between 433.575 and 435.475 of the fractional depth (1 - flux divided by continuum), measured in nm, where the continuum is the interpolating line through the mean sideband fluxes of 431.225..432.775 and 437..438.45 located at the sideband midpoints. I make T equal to 0.17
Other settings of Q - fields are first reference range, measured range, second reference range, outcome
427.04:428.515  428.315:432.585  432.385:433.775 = 0.26 nm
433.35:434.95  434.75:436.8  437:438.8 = -0.19 nm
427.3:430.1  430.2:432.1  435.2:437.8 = 0.12 nm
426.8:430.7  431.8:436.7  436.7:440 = -0.06 nm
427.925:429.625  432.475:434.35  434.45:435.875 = 0.15 nm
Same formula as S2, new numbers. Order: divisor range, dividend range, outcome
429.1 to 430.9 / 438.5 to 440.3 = 1.27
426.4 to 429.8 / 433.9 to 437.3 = 1.09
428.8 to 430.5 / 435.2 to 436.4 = 1.27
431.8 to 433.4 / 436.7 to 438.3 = 1.06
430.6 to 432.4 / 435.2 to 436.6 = 1.15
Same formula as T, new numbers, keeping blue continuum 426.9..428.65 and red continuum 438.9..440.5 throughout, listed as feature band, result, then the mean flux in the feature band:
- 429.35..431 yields 0.243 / 7.54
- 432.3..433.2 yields 0.010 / 8.87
